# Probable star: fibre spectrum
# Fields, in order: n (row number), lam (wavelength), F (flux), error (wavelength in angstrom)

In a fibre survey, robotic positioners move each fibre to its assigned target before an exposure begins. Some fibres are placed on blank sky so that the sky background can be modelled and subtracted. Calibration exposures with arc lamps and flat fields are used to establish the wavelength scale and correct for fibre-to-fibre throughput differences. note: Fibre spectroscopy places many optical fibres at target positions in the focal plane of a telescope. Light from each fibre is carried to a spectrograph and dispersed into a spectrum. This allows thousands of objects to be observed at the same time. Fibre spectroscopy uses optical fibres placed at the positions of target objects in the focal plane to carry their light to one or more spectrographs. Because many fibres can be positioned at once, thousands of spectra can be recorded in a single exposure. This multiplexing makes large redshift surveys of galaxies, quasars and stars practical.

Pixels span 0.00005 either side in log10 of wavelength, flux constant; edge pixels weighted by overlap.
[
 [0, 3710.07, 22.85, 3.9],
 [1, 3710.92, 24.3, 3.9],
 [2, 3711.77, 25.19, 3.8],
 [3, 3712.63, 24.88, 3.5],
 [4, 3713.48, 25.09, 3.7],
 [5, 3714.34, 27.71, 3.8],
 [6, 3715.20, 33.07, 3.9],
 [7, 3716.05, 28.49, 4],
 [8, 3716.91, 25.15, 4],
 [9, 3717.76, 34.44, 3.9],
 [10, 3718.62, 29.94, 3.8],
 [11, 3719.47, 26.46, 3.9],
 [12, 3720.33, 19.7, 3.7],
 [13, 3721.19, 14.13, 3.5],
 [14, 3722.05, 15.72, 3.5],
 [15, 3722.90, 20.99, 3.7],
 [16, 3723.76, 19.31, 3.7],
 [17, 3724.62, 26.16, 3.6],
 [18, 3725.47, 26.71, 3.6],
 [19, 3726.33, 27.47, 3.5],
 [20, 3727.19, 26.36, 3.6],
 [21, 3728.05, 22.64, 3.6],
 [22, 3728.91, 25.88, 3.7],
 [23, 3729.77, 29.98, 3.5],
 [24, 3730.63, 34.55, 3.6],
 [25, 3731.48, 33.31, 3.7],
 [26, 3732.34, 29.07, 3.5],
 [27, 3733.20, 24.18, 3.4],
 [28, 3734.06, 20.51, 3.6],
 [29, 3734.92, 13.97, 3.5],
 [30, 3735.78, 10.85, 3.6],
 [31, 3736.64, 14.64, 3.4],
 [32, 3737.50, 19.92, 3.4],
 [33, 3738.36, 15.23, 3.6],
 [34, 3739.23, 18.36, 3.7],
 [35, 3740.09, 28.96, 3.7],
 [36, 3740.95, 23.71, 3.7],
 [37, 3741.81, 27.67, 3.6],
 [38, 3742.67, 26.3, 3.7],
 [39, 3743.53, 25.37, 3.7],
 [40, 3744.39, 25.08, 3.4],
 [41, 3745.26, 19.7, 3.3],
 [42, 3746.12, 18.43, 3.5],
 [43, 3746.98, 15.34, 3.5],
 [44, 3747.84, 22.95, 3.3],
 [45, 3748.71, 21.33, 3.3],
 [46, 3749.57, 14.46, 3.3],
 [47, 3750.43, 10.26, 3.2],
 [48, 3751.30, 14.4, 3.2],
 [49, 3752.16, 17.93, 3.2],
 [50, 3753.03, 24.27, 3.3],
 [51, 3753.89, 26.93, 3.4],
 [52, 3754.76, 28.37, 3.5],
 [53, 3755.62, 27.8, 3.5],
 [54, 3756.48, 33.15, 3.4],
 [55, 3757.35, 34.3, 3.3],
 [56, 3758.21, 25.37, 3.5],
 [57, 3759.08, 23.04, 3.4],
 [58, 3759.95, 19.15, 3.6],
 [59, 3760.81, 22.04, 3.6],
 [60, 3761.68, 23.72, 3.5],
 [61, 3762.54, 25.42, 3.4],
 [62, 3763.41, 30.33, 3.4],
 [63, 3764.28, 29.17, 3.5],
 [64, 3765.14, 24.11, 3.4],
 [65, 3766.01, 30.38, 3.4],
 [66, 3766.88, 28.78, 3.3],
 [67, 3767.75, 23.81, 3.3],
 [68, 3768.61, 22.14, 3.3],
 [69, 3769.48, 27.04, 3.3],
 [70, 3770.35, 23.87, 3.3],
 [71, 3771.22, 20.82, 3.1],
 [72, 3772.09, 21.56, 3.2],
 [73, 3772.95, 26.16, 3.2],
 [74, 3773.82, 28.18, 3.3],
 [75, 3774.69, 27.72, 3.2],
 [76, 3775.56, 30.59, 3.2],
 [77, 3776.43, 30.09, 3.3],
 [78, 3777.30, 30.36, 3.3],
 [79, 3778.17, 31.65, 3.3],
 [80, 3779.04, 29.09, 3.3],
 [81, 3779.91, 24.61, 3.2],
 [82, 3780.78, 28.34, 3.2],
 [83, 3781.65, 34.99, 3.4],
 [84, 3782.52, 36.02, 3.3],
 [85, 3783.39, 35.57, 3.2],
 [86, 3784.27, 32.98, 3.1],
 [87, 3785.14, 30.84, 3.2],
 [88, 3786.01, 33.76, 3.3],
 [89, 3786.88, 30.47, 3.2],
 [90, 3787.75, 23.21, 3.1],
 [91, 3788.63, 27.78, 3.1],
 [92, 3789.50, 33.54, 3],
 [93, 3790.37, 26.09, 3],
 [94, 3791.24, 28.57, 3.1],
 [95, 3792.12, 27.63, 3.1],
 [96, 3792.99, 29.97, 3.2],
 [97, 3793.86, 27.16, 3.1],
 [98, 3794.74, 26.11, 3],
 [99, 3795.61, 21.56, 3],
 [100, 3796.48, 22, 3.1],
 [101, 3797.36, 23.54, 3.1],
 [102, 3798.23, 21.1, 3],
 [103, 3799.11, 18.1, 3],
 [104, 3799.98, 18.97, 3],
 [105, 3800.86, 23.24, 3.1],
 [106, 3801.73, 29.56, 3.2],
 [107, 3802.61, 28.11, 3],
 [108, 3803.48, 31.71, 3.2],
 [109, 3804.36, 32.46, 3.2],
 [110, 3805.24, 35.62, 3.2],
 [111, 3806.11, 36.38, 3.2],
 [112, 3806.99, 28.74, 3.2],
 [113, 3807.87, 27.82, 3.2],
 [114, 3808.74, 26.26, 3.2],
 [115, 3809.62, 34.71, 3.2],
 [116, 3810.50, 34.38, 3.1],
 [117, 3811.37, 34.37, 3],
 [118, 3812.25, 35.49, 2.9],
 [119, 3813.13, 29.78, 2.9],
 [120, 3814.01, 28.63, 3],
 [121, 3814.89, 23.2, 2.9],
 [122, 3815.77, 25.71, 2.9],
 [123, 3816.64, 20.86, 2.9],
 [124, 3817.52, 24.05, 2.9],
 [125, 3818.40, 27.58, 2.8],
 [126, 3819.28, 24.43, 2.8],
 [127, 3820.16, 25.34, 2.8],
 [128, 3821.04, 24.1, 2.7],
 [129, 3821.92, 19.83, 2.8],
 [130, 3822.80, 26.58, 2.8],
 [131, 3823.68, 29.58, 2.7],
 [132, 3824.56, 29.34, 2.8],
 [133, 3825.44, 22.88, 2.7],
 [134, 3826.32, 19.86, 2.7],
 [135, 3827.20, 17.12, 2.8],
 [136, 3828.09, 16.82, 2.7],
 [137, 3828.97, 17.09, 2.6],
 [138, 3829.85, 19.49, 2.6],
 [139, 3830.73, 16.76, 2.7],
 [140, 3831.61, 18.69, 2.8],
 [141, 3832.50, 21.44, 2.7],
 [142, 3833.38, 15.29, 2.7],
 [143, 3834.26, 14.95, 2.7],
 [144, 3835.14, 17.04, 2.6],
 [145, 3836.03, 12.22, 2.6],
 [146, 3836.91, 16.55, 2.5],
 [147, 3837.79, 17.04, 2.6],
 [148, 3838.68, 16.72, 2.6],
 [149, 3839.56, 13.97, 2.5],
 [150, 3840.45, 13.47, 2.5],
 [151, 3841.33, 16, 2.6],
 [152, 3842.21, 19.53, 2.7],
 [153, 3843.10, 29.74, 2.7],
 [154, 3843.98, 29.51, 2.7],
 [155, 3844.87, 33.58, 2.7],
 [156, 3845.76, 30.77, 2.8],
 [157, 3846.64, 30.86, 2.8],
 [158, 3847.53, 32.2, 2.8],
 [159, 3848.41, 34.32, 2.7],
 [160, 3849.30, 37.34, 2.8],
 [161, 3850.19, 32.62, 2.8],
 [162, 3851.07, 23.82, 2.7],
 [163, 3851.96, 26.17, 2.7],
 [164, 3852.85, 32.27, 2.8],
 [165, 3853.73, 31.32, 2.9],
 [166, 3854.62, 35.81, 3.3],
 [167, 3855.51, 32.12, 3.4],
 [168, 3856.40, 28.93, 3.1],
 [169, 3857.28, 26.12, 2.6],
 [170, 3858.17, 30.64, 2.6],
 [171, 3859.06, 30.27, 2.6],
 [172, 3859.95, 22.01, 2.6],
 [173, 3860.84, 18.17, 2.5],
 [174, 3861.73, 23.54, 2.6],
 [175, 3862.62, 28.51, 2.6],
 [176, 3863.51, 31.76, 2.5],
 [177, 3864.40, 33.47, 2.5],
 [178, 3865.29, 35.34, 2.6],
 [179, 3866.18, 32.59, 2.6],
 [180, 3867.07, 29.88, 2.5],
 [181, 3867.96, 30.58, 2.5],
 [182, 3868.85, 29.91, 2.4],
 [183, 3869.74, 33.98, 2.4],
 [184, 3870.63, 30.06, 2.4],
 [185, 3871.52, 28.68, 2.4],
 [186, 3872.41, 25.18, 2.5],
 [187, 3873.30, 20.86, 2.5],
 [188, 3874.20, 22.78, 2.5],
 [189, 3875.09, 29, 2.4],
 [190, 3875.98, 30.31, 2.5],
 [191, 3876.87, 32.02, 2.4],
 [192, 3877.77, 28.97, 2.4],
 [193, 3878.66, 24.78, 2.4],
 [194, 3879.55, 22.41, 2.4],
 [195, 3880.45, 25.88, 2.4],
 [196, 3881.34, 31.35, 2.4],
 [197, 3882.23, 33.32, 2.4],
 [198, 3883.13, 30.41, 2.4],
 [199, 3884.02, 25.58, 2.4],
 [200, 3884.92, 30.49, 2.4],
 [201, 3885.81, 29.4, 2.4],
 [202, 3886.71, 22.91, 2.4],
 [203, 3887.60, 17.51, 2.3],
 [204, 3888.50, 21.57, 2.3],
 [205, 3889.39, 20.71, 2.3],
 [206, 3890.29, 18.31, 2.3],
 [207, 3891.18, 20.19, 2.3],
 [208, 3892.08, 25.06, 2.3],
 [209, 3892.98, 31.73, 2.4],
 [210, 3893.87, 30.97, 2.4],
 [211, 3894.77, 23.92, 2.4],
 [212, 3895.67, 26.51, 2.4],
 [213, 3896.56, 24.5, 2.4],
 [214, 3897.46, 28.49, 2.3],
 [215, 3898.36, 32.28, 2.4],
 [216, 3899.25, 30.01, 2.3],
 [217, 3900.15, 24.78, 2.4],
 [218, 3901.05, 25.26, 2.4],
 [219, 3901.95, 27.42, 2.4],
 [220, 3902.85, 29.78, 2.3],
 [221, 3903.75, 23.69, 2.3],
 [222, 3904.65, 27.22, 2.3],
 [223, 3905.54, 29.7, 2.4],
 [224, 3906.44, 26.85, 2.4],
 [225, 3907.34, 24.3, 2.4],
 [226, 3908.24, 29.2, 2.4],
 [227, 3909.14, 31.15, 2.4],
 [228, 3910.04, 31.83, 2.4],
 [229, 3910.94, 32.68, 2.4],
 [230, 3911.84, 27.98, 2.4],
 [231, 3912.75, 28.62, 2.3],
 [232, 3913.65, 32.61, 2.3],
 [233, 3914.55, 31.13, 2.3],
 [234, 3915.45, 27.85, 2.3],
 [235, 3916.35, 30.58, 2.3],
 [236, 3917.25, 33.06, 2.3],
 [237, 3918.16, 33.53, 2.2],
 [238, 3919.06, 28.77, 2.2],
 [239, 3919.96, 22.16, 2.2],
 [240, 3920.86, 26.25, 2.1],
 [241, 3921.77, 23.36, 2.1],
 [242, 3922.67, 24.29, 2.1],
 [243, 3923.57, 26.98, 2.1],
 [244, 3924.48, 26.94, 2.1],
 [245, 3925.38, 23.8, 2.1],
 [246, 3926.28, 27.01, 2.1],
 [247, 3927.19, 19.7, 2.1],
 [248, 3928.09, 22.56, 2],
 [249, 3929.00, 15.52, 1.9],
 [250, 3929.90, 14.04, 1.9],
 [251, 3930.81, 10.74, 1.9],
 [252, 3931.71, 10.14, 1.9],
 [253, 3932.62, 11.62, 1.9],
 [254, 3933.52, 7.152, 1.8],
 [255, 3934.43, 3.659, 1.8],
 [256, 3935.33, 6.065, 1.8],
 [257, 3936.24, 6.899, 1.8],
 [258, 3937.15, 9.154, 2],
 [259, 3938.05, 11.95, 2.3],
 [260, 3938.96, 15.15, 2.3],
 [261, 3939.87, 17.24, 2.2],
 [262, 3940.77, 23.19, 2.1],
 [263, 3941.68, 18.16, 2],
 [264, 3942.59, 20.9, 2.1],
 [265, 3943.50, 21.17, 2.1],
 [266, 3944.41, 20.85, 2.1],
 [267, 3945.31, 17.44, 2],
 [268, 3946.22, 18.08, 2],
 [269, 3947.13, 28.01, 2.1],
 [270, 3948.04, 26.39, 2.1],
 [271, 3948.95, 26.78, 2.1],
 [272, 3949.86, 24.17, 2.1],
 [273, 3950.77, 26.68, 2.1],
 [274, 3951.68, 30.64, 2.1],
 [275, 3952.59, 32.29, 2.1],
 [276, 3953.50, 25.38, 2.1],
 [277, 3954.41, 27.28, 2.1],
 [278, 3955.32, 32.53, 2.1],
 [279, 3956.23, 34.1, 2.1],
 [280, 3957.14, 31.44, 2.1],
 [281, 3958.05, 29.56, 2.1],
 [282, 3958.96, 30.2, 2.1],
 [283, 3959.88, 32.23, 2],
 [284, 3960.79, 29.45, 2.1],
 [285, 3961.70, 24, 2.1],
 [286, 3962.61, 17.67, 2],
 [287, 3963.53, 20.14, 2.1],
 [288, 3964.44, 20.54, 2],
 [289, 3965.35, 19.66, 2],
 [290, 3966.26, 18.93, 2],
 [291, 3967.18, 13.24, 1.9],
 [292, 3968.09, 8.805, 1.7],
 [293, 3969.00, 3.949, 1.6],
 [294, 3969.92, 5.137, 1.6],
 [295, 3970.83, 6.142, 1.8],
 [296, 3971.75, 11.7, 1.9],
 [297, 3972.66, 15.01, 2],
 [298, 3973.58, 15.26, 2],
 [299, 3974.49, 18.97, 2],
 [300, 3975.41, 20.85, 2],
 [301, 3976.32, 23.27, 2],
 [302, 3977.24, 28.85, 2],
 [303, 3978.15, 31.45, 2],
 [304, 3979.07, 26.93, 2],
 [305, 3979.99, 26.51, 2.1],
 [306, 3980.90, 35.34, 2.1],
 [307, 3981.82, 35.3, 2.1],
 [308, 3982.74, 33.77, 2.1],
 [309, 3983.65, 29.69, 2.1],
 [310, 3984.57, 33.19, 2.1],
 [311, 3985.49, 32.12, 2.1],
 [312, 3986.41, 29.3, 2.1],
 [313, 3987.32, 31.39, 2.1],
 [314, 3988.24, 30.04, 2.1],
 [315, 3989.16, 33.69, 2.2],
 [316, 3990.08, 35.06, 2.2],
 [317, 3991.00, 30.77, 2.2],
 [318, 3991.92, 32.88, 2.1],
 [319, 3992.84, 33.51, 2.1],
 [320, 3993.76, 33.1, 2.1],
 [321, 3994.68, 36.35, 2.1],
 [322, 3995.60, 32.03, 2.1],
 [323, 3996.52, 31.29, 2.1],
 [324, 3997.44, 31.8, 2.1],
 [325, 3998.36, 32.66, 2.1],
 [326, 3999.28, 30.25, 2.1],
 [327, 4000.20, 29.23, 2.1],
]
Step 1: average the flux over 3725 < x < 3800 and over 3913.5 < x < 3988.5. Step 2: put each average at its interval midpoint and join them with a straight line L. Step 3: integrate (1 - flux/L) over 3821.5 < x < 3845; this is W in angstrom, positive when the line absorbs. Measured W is 4.3 angstrom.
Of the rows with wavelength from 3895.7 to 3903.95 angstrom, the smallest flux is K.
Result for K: 23.69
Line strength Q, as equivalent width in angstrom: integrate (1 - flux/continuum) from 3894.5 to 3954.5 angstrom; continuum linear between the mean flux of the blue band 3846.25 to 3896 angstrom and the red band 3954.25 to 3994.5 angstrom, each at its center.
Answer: 7.4 angstrom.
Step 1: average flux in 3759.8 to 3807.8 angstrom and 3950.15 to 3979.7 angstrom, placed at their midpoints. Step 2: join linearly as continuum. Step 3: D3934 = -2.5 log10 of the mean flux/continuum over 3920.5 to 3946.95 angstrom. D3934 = 0.32 mag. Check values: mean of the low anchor 27.6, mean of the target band 17.3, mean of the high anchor 22.3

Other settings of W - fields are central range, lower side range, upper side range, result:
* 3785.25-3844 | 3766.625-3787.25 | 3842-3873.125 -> 9.5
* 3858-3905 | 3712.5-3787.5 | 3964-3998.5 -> -3.5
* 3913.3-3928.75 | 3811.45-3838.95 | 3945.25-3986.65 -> -2.3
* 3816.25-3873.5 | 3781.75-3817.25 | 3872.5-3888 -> 4.9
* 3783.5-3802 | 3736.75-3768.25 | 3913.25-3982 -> -2.9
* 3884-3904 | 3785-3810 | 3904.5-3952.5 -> -1.5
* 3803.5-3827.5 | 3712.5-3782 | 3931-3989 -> -4.0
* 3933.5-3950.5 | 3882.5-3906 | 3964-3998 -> 5.5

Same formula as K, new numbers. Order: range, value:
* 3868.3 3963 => 3.659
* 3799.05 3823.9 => 18.1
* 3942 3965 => 17.44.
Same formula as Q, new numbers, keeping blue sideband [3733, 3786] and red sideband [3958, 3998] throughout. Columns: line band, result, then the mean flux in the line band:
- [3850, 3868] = -3.0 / 29.3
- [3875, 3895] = -1.0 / 26.4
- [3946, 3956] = -0.8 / 27.5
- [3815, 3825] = -0.1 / 25.2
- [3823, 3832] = 1.4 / 20.9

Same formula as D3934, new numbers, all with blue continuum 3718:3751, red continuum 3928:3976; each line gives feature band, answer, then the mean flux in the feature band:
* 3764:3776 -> -0.19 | 26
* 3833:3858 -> -0.22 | 25.1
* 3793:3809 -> -0.25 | 26.7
